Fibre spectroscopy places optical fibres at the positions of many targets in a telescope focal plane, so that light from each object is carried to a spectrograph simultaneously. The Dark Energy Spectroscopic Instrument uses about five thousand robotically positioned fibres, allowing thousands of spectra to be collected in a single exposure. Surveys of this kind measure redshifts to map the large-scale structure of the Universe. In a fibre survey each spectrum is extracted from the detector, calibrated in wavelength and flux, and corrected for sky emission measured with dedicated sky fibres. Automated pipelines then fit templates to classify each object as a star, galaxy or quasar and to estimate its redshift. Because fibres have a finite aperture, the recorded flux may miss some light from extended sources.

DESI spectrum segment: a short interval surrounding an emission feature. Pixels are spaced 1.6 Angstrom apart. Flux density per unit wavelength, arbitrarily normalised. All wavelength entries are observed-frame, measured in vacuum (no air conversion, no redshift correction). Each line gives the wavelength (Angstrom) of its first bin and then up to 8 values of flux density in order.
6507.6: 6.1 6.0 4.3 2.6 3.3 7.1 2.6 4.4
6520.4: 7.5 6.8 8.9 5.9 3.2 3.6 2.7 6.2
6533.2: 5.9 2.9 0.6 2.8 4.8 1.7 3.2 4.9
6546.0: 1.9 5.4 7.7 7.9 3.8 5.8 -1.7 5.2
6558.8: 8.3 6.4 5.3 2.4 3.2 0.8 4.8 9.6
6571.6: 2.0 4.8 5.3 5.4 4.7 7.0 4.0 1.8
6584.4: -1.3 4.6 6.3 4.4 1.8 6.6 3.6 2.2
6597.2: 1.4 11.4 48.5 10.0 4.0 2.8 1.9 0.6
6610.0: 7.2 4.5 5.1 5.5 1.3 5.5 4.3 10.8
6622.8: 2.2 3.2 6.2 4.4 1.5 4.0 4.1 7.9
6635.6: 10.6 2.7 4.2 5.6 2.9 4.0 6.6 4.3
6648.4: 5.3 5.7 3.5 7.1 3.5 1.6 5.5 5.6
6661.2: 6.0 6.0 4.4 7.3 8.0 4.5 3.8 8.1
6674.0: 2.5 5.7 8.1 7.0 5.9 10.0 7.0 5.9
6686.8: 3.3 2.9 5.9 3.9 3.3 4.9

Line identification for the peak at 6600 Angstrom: H-alpha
